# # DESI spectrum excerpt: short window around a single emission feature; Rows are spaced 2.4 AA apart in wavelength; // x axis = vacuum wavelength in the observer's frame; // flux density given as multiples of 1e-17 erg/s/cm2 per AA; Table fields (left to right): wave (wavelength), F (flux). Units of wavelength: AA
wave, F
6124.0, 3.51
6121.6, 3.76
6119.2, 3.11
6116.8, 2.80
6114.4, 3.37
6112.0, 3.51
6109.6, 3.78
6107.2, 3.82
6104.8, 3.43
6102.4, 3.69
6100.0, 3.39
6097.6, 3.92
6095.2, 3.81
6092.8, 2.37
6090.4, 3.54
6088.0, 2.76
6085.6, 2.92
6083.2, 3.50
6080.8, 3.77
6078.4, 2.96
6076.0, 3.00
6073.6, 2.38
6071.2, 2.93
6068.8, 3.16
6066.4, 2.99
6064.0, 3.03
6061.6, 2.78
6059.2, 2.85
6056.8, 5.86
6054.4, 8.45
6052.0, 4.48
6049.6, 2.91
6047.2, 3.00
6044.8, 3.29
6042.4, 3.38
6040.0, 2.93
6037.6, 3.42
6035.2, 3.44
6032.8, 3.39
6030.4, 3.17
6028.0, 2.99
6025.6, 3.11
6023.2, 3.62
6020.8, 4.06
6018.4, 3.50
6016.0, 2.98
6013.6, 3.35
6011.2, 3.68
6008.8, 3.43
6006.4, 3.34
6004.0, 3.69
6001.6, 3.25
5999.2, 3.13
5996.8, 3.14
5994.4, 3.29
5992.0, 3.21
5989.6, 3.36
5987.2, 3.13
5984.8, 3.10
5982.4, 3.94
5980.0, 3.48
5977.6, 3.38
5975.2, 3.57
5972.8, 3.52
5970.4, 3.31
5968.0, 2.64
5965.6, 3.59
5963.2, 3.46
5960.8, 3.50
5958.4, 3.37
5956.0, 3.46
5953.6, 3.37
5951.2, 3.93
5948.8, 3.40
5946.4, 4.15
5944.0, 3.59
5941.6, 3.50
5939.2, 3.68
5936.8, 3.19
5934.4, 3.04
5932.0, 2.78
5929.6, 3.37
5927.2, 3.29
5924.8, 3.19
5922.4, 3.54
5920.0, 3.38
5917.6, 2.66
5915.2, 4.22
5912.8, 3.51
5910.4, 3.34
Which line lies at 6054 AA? H-beta 4861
